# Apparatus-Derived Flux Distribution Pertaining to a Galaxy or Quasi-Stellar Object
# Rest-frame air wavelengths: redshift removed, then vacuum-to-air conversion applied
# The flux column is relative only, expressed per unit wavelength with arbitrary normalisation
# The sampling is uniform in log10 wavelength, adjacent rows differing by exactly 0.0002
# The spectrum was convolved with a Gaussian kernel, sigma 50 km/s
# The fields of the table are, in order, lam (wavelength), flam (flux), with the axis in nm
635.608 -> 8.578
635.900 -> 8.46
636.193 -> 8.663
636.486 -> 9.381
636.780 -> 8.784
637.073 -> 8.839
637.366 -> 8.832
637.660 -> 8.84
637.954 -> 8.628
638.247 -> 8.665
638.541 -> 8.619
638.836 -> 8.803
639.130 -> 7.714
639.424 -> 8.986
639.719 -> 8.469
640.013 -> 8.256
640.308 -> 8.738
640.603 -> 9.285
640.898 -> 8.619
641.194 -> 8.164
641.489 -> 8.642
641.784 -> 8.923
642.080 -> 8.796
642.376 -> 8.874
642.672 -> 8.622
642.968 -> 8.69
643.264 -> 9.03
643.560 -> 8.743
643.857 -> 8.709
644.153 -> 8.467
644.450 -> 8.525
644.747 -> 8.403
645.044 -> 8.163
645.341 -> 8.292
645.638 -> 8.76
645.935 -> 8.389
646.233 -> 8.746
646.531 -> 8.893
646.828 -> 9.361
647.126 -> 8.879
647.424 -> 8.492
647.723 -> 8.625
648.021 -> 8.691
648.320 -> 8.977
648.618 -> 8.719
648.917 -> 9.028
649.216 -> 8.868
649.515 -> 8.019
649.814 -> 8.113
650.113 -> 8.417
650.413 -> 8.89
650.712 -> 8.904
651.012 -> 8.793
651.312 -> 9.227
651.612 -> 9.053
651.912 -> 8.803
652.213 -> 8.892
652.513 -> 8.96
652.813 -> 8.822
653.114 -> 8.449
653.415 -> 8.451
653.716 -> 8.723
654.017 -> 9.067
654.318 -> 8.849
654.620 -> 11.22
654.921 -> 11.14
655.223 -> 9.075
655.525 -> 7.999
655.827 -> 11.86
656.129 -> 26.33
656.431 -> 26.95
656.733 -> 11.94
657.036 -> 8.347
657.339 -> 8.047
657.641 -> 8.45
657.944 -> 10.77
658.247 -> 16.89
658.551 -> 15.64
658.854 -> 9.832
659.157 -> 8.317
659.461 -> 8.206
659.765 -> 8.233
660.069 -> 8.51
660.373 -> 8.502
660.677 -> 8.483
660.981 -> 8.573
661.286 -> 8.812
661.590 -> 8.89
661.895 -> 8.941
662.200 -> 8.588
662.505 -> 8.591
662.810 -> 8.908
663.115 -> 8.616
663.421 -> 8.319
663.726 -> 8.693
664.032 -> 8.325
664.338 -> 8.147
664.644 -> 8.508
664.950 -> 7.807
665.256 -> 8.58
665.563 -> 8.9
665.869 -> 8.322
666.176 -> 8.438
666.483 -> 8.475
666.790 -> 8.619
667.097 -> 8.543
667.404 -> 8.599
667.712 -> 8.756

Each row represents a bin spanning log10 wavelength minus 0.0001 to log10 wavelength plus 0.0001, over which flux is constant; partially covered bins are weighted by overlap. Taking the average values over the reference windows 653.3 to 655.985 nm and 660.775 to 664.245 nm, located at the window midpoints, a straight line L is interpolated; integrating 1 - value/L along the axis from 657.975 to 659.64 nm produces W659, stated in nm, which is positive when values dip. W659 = -0.46 nm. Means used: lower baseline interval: 9.66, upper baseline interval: 8.65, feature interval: 11.6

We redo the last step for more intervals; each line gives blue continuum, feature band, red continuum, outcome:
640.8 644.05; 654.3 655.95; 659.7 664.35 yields -0.28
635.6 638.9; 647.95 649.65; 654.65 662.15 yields 0.23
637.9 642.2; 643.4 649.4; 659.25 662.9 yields -0.05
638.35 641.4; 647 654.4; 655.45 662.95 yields 0.88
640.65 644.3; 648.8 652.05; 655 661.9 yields 0.40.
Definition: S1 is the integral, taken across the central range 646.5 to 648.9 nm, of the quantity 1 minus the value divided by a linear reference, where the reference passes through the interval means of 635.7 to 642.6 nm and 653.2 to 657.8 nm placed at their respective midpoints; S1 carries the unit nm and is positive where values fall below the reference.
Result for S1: 0.34 nm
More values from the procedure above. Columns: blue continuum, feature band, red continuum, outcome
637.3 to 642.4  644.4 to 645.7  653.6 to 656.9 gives 0.22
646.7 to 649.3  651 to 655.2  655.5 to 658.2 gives 0.90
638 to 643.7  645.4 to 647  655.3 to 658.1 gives 0.22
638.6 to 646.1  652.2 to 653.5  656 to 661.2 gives 0.24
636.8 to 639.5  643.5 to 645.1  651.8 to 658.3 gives 0.18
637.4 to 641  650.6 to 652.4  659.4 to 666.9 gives -0.08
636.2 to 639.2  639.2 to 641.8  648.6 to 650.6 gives 0.02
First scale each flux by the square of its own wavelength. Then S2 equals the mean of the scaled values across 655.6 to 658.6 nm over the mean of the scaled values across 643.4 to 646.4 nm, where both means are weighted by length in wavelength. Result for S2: 1.7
